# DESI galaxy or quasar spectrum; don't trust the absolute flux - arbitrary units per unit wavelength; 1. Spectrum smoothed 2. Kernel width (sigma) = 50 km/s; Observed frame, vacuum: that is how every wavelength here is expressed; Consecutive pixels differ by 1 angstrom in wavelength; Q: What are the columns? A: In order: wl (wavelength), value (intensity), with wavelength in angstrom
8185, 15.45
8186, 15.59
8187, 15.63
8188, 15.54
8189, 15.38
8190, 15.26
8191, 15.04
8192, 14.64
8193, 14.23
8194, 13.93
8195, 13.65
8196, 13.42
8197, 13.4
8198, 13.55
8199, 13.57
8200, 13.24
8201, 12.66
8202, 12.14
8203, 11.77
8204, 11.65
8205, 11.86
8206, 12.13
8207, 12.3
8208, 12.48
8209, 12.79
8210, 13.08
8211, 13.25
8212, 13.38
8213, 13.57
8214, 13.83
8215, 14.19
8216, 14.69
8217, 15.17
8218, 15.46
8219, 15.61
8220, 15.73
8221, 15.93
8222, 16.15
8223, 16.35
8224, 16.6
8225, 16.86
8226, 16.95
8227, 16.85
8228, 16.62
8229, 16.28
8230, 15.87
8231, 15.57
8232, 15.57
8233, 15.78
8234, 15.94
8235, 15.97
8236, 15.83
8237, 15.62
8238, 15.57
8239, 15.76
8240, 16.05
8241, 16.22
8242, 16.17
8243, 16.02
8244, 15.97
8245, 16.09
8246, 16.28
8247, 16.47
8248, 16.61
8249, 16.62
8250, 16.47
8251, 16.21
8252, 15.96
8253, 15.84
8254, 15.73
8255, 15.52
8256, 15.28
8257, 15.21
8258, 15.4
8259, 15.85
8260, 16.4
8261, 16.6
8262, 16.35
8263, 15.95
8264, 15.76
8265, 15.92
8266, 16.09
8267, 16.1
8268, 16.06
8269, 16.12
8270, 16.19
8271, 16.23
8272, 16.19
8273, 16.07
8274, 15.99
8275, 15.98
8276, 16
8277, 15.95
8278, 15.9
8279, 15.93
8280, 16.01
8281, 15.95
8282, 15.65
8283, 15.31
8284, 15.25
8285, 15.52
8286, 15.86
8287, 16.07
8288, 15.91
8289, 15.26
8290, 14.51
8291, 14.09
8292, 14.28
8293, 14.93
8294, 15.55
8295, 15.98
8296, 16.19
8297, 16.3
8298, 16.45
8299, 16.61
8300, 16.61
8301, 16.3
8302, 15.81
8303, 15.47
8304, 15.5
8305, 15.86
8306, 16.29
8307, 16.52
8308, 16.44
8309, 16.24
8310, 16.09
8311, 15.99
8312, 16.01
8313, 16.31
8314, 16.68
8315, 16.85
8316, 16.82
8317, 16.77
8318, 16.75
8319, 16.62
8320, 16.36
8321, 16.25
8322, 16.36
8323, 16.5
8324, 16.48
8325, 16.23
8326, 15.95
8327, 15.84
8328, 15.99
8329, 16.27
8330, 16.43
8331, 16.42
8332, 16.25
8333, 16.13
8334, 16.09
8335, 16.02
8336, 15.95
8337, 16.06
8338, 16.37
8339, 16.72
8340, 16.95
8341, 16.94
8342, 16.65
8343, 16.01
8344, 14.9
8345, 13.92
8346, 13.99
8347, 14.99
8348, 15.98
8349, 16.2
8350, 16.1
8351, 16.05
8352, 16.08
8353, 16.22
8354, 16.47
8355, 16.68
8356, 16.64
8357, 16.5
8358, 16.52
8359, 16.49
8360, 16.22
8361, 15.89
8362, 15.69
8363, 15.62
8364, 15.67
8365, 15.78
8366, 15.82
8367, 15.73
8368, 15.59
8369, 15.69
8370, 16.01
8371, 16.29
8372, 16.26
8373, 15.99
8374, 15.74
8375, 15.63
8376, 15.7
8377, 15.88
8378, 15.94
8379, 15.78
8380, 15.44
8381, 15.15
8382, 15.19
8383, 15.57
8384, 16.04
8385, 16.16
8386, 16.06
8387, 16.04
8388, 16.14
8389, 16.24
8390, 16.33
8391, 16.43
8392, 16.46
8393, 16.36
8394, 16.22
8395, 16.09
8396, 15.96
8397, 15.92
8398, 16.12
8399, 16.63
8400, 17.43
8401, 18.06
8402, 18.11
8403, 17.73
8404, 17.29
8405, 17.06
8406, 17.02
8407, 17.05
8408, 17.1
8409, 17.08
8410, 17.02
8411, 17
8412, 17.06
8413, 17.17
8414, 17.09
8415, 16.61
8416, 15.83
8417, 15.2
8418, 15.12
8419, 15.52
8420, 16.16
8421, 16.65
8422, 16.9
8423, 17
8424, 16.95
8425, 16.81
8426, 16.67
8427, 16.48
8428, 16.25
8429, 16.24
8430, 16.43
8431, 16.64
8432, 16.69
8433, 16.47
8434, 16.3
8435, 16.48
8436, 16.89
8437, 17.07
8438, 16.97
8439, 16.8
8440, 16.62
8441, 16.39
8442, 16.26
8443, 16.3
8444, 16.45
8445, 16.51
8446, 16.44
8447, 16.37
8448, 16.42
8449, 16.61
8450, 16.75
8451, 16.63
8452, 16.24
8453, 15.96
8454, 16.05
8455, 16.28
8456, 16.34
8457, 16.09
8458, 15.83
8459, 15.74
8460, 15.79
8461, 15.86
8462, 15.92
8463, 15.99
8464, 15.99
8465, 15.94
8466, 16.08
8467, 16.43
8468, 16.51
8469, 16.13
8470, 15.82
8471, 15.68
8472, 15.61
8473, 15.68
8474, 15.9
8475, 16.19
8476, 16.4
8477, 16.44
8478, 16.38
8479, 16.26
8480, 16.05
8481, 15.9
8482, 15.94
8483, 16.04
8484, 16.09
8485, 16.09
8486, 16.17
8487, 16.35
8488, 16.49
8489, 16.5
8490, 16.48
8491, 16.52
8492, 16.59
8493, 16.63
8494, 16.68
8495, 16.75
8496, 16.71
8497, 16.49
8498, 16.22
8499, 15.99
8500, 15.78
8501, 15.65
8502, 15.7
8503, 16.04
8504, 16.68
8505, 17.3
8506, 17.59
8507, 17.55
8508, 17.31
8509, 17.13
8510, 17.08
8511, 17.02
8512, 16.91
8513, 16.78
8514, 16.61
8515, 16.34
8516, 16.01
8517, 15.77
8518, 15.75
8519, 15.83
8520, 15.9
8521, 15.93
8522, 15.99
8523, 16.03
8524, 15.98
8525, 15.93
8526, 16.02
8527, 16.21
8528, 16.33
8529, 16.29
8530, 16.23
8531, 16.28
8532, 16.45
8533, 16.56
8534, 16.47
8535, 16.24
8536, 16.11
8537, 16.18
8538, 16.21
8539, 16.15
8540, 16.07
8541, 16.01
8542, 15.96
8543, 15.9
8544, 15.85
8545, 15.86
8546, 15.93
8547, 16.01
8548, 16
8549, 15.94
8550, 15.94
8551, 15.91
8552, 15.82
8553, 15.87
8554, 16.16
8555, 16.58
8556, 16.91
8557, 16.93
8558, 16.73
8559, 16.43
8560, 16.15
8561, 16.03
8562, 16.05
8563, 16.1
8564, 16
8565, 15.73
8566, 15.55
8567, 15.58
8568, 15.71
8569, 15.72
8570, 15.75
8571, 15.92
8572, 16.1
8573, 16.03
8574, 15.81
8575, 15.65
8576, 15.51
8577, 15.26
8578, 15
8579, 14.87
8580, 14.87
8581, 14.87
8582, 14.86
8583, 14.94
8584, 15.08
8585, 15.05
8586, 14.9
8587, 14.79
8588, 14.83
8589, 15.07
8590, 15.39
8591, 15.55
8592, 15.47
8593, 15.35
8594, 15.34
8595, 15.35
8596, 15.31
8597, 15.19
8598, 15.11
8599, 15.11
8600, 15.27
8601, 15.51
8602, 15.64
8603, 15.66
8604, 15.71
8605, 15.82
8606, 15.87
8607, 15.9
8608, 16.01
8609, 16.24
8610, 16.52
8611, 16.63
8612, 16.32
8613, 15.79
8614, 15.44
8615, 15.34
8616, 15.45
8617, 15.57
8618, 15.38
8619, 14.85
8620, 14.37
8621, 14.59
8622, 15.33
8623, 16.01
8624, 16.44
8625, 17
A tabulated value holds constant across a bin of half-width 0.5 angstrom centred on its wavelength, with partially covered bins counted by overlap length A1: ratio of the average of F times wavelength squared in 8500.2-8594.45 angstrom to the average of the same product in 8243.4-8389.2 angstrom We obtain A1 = 1.06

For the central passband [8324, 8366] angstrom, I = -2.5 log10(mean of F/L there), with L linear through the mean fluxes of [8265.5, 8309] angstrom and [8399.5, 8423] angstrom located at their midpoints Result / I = 0.02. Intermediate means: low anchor 15.8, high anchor 16.8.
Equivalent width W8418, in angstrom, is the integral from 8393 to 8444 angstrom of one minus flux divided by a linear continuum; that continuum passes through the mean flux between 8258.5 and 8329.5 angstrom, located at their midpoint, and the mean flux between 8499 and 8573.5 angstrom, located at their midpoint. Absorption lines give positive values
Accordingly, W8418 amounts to -1.7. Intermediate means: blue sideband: 16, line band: 16.7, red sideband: 16.2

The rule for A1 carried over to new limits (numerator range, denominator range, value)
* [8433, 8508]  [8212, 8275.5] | 1.08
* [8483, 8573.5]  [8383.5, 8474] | 1.01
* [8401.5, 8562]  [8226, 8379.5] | 1.07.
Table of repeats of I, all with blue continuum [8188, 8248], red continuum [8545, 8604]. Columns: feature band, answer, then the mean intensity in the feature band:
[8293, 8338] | -0.083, 16.2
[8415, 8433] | -0.073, 16.3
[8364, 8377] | -0.048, 15.8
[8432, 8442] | -0.091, 16.6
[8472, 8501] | -0.057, 16.3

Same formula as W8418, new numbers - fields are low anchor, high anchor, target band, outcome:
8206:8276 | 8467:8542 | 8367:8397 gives 0.1 angstrom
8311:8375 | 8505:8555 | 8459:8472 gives 0.2 angstrom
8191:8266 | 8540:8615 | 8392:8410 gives -1.8 angstrom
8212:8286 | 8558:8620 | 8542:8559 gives -0.6 angstrom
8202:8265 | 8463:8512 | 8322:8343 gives -0.8 angstrom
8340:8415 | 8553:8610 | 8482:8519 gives -1.4 angstrom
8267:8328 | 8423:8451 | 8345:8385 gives 1.0 angstrom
